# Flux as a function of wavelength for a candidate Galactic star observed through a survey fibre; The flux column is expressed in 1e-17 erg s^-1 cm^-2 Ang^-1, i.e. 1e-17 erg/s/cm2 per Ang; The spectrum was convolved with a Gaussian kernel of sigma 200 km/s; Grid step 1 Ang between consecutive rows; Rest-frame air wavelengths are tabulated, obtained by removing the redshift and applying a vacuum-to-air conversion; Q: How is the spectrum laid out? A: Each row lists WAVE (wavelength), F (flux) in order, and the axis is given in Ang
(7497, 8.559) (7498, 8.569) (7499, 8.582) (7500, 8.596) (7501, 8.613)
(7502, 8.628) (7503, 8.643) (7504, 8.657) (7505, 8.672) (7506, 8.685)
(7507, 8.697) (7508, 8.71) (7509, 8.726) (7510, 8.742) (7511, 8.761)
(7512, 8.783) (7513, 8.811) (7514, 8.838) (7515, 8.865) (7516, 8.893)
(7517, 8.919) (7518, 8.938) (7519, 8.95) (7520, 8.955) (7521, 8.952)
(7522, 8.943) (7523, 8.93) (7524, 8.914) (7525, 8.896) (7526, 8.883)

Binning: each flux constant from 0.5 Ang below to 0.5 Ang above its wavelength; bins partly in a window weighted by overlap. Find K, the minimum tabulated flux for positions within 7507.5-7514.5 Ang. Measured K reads 8.71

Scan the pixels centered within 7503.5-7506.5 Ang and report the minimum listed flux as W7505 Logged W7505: 8.657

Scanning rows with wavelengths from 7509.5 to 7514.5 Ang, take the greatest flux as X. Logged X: 8.838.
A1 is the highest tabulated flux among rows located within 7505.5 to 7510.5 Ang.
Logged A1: 8.742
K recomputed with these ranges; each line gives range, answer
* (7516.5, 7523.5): 8.919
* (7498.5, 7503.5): 8.582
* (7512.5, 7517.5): 8.811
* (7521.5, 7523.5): 8.93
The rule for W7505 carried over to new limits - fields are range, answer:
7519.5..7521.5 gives 8.952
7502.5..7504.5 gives 8.643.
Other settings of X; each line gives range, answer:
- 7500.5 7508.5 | 8.71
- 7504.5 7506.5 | 8.685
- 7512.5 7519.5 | 8.95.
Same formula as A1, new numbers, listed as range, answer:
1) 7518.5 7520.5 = 8.955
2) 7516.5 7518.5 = 8.938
